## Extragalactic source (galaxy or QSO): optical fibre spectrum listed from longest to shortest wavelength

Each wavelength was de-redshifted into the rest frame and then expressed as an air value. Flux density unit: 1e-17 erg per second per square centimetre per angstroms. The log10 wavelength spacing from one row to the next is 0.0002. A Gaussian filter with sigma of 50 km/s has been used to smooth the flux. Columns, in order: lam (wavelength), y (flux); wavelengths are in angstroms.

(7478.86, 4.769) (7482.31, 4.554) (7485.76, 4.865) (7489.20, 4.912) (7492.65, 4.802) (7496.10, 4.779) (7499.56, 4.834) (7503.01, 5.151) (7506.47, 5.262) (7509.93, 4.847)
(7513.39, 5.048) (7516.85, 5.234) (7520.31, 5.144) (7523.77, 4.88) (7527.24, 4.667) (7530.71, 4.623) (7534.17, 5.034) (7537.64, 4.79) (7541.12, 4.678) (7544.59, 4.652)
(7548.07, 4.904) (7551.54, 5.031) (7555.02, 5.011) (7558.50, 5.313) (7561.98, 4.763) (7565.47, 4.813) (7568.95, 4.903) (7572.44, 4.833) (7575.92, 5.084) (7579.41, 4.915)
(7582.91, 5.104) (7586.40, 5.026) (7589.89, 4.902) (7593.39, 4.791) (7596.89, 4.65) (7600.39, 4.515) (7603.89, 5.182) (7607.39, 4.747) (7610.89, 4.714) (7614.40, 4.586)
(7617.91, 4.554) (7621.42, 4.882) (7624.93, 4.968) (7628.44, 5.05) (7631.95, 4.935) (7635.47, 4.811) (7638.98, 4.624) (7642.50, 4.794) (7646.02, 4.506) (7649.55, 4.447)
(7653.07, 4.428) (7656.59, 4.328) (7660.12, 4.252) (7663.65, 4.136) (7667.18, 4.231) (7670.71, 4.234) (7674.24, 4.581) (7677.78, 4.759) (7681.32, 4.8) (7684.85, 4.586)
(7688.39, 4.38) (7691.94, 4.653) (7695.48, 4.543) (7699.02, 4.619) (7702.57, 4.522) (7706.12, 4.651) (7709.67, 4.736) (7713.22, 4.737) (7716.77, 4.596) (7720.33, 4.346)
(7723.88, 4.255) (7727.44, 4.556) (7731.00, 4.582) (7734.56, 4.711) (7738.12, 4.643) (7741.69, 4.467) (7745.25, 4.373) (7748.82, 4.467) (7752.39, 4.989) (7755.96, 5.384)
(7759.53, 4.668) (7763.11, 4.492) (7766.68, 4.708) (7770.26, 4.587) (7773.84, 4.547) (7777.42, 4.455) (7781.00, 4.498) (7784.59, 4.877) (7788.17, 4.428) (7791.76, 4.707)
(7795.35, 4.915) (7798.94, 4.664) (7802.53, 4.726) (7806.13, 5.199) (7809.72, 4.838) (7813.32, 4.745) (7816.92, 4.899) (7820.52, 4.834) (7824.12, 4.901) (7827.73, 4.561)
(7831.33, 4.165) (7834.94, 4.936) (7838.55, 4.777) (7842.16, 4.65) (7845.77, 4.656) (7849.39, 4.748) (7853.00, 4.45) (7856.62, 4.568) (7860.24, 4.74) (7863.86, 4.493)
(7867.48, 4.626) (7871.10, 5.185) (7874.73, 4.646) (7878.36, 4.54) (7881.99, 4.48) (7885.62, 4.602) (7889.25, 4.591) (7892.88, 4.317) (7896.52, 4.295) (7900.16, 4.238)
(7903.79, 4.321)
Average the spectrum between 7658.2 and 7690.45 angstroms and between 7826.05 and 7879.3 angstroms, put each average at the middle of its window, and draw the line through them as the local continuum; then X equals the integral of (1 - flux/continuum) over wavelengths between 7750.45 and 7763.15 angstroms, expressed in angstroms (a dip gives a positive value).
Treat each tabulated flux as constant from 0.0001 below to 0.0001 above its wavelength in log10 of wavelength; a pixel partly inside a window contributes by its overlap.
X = -1.1 angstroms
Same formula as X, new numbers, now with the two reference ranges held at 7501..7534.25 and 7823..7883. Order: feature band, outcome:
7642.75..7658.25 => 1.2 angstroms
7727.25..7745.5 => 0.8 angstroms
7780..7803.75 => 0.1 angstroms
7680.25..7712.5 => 1.3 angstroms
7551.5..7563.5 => -0.2 angstroms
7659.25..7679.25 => 1.9 angstroms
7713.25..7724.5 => 0.8 angstroms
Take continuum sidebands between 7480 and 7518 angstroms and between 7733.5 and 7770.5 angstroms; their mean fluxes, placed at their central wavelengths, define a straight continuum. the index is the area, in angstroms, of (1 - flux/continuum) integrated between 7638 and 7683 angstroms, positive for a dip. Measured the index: 2.9 angstroms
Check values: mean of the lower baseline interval 4.93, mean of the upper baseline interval 4.68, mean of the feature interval 4.47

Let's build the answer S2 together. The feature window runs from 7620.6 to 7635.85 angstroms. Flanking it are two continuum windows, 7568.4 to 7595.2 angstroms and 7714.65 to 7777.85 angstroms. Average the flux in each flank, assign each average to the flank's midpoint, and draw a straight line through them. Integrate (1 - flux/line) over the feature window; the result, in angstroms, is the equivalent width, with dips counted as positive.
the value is -0.3 angstroms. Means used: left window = 4.95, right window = 4.61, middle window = 4.94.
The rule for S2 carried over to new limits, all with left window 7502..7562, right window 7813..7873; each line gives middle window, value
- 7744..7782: 0.8 angstroms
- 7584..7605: 0.2 angstroms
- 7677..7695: 0.8 angstroms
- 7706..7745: 1.9 angstroms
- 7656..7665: 1.1 angstroms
